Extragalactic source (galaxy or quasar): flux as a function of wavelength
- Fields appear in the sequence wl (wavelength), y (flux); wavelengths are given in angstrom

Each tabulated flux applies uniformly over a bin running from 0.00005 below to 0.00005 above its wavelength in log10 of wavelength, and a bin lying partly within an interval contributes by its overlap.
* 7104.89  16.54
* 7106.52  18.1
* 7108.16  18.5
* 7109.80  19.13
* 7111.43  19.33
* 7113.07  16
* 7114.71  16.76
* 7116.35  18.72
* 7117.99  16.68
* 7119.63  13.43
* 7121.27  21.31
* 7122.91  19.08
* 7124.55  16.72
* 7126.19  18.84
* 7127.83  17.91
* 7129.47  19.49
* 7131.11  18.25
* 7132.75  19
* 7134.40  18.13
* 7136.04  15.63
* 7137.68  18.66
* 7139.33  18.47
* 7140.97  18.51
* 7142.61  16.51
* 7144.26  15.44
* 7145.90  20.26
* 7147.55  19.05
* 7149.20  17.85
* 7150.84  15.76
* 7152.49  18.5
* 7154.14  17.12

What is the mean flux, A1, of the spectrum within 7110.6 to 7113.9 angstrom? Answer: 17.7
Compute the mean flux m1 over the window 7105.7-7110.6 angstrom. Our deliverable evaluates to 18.6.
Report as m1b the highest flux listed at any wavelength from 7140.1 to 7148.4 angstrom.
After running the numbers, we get 20.26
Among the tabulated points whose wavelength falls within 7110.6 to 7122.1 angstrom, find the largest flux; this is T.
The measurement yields 21.31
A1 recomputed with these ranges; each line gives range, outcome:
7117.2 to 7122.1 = 17.1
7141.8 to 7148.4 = 17.8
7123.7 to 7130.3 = 18.3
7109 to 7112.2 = 19.3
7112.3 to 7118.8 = 17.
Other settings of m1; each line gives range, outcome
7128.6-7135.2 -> 18.7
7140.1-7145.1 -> 16.9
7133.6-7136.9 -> 16.9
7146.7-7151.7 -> 17.6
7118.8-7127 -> 17.9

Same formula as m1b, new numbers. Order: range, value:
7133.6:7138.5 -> 18.66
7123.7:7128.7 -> 18.84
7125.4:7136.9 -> 19.49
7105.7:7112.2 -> 19.33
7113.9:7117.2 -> 18.72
